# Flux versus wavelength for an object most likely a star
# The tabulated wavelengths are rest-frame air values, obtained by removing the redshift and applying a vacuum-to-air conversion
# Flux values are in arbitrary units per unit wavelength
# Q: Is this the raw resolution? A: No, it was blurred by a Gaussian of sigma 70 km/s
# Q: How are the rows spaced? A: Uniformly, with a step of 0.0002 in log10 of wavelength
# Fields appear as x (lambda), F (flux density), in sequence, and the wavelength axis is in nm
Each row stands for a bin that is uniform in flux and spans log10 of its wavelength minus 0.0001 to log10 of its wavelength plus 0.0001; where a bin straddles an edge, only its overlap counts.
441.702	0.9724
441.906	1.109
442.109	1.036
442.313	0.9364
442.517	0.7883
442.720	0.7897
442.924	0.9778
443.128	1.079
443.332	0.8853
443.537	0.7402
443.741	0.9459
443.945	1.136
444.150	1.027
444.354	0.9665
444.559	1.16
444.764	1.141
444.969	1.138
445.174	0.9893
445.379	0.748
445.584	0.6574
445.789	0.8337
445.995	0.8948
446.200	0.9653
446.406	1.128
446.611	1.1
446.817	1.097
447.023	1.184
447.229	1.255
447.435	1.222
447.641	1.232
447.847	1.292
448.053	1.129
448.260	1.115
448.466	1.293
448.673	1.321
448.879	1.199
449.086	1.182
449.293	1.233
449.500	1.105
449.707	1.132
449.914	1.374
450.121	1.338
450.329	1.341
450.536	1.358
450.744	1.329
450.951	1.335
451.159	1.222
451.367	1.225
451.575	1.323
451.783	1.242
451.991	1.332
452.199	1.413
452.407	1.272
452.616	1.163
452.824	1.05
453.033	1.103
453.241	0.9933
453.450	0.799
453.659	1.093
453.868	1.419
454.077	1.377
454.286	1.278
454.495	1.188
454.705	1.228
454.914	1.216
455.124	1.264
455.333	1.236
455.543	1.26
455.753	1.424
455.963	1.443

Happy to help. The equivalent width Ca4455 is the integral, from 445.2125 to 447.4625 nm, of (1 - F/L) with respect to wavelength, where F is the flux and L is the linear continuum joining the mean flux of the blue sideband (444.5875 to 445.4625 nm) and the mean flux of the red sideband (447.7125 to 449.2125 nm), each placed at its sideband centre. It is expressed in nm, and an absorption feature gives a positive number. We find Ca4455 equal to 0.21 nm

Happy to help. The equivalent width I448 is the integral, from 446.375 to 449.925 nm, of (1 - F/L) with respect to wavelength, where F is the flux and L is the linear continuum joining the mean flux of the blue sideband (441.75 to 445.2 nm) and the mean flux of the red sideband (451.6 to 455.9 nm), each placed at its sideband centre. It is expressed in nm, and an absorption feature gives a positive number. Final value -0.33 nm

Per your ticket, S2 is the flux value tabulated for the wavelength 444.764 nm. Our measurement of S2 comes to 1.141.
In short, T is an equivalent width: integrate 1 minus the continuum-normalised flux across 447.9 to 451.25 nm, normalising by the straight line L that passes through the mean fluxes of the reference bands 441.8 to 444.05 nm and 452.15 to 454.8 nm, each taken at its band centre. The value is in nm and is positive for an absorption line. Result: -0.48 nm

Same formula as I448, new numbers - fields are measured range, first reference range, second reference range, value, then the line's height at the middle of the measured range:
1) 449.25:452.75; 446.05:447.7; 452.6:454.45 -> -0.42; 1.14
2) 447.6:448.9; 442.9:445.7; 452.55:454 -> -0.26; 1.02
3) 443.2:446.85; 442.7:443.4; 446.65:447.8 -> 0.31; 1.07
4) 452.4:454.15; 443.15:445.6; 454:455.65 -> 0.12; 1.21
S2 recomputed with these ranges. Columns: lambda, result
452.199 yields 1.413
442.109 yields 1.036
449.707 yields 1.132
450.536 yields 1.358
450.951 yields 1.335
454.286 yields 1.278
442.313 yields 0.9364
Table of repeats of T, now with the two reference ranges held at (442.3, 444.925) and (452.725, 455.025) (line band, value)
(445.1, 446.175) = 0.190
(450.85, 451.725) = -0.128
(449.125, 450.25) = -0.158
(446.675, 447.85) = -0.186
